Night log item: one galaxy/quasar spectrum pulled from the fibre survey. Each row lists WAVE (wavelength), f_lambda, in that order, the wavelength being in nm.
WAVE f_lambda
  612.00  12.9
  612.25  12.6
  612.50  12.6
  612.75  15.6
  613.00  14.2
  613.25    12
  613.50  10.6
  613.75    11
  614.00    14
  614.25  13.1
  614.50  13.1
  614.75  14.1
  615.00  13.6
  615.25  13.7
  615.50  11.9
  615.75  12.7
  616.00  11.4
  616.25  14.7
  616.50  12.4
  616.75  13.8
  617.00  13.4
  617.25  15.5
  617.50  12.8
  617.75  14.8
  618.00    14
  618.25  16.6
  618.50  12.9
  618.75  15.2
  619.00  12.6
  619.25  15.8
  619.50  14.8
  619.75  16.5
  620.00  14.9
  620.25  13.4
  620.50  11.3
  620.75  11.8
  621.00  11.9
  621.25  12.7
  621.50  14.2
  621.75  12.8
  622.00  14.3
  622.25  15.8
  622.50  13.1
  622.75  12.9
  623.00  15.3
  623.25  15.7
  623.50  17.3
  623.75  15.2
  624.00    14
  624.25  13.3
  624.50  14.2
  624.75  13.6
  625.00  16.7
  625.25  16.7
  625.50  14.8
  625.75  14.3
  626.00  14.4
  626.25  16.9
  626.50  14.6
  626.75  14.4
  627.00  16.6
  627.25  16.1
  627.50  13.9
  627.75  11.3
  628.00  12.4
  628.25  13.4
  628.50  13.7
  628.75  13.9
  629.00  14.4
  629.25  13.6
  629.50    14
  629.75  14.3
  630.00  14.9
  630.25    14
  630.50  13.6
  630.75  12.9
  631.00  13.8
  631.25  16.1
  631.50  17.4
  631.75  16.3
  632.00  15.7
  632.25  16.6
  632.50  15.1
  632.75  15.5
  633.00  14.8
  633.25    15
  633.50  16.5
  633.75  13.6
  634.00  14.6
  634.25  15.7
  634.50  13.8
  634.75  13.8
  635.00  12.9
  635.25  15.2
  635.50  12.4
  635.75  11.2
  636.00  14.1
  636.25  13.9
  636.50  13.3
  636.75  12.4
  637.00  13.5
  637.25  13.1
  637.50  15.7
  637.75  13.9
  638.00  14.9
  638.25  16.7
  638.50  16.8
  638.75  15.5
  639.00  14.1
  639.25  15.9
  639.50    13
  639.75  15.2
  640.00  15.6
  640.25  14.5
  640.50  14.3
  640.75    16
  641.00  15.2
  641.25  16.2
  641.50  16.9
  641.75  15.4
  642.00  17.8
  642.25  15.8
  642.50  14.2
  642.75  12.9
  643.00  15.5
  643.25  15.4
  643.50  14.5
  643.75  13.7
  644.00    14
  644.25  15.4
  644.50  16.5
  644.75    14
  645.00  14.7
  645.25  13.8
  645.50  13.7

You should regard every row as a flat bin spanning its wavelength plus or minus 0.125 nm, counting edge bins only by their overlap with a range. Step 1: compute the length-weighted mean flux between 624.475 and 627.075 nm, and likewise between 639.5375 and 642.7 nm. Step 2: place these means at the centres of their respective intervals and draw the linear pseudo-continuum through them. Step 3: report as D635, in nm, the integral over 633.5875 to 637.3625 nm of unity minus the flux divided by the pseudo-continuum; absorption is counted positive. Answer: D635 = 0.434 nm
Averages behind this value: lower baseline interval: 15.2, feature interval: 13.6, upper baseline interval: 15.5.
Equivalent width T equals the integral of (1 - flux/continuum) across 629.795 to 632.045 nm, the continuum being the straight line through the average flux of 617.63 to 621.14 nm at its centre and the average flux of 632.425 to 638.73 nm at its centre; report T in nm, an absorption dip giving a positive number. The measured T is -0.10 nm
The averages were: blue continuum 14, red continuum 14.3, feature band 14.9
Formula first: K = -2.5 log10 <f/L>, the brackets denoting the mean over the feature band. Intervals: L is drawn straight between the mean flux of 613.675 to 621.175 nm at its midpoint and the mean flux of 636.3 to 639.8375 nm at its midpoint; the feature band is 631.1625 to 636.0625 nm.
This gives -0.04 mag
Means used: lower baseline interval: 13.6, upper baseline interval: 14.6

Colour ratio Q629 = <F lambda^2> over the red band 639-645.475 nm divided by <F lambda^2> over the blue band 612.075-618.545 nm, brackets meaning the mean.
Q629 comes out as 1.2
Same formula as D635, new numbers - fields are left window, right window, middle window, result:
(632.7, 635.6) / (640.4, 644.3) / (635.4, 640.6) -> 0.19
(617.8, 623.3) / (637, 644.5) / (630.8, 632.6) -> -0.14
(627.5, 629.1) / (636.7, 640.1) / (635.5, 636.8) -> 0.13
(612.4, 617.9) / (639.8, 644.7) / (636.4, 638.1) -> 0.12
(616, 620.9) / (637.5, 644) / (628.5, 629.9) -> 0.05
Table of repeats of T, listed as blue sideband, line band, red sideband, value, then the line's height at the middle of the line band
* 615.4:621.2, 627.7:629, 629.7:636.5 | 0.10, 14.3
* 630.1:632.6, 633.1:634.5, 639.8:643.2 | 0.02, 15.2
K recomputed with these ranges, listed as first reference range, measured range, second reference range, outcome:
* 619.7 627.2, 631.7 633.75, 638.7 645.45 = -0.06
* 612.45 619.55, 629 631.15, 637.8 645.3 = 0.04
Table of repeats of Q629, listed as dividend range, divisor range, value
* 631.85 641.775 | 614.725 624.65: 1.12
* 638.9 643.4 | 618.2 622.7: 1.17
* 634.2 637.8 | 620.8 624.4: 1.01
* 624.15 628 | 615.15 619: 1.11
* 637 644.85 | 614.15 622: 1.19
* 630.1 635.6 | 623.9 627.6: 1.01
